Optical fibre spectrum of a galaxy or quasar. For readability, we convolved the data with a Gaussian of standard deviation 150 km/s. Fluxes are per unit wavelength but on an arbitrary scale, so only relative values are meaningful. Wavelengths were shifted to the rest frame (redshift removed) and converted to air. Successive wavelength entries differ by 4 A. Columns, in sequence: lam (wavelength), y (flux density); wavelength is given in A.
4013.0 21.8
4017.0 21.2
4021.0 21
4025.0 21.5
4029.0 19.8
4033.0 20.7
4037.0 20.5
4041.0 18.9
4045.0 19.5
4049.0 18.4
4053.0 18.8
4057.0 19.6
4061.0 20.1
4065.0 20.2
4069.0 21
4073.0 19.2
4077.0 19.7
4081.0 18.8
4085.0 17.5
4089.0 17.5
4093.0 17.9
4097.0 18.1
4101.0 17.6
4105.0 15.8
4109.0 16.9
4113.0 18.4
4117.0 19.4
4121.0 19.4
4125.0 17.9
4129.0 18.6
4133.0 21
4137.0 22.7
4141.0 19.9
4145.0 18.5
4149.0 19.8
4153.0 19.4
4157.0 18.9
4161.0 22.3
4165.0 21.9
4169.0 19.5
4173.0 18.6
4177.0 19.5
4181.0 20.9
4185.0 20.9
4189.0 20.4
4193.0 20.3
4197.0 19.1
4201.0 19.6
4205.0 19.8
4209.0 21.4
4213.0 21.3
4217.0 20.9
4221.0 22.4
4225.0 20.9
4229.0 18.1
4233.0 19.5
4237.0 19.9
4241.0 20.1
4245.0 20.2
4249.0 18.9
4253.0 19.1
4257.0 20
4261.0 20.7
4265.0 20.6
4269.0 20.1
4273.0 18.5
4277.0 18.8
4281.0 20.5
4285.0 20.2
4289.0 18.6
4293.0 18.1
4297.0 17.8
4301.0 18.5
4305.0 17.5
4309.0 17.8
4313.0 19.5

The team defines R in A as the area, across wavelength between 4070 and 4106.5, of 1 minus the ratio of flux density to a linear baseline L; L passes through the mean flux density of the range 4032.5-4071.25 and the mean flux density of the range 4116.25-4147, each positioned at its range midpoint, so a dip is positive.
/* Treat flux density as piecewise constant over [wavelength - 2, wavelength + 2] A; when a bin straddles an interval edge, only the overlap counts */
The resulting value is 2.9 A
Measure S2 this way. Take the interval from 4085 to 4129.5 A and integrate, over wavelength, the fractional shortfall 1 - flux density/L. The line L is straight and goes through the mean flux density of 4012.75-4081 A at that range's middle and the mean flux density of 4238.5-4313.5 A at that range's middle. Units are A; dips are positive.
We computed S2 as 4.28 A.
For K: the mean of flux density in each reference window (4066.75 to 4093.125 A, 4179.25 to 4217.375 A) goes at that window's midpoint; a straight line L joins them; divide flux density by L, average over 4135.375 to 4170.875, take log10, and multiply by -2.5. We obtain -0.02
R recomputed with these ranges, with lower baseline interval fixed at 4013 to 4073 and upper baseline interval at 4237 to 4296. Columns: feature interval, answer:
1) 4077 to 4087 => 0.8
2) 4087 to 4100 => 1.4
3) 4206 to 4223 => -1.5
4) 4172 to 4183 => 0.0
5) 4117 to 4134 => 0.7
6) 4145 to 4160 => 0.3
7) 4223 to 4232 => 0.1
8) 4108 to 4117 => 0.8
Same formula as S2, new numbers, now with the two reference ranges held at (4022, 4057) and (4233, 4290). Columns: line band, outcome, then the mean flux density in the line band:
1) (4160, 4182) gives -0.7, 20.3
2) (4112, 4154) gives 0.4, 19.6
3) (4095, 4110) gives 2.0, 17.1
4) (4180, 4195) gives -0.6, 20.6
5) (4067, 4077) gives -0.1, 20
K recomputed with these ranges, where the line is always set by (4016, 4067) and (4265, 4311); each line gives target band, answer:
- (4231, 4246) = -0.046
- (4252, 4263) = -0.057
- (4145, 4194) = -0.040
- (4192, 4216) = -0.057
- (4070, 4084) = 0.033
